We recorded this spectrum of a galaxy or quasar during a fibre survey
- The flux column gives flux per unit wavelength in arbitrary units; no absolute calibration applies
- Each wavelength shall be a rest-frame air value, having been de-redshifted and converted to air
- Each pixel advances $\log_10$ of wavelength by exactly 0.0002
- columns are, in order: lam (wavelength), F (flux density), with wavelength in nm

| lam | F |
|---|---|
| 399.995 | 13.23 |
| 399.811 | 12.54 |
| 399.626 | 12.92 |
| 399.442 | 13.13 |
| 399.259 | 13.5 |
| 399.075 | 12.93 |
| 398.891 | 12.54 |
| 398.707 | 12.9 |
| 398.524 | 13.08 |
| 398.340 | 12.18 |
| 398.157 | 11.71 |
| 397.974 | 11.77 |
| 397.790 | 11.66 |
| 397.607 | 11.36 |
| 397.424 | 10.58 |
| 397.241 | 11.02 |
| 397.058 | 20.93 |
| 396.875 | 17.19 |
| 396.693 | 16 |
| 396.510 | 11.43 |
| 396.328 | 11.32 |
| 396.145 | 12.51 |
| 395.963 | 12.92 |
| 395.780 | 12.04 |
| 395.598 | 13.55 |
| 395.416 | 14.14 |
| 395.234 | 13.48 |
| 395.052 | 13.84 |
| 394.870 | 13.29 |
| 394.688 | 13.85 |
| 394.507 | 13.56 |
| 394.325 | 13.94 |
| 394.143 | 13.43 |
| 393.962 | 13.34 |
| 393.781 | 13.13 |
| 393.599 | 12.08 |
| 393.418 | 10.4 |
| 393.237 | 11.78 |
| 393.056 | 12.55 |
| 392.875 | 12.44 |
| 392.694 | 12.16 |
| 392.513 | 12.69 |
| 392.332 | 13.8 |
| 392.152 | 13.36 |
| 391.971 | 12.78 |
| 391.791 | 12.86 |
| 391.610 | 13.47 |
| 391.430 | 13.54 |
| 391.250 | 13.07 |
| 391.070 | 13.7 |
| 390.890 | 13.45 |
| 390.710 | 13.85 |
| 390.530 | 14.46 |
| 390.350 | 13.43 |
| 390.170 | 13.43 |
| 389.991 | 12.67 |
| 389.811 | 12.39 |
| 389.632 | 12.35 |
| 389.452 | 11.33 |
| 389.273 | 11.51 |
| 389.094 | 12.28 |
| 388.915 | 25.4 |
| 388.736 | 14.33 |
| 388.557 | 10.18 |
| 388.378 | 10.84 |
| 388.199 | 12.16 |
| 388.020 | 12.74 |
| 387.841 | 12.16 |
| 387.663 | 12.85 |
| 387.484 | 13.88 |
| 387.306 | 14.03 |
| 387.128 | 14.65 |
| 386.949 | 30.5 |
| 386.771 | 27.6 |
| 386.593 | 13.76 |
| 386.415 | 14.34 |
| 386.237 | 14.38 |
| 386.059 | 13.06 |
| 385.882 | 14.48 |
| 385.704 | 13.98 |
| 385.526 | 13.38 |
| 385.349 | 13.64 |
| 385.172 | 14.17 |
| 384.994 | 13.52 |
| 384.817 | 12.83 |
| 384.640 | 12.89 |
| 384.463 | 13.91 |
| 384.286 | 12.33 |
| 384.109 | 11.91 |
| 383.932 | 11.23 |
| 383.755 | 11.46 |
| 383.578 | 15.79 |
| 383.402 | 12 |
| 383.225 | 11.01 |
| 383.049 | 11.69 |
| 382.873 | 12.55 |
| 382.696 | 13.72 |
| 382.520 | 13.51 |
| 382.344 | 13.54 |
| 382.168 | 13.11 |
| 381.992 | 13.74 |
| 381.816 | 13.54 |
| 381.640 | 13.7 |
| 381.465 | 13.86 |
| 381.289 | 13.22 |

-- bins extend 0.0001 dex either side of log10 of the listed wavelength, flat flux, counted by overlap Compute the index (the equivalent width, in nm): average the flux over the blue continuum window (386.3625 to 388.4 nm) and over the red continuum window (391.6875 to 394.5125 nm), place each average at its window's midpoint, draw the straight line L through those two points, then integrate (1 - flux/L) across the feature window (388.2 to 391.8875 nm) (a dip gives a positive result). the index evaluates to 0.27 nm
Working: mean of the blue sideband 16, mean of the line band 13.4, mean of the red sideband 12.7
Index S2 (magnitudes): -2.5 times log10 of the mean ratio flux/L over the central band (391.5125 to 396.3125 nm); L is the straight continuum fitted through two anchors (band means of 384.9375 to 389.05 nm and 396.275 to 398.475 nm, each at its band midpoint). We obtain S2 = 0.07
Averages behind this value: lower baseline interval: 15.2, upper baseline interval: 13.1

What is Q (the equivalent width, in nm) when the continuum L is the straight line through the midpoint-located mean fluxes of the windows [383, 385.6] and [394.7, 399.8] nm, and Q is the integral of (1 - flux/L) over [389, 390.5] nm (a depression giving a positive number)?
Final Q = 0.04 nm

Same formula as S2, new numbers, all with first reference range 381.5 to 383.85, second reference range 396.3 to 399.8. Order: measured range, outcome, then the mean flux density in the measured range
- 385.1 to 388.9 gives -0.153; 15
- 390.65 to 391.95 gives -0.026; 13.4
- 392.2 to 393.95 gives 0.056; 12.4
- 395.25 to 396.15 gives -0.004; 13.1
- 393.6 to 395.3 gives -0.032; 13.5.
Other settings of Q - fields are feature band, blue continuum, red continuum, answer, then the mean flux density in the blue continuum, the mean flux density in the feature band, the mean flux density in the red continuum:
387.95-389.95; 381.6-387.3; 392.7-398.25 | 0.08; 14.3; 13.2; 13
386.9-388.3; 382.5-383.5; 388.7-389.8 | -0.11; 12.4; 14.9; 14.4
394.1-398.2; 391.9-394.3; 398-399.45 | -0.20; 12.6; 13.3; 12.7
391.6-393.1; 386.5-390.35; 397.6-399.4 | 0.11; 14.8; 12.9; 12.4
